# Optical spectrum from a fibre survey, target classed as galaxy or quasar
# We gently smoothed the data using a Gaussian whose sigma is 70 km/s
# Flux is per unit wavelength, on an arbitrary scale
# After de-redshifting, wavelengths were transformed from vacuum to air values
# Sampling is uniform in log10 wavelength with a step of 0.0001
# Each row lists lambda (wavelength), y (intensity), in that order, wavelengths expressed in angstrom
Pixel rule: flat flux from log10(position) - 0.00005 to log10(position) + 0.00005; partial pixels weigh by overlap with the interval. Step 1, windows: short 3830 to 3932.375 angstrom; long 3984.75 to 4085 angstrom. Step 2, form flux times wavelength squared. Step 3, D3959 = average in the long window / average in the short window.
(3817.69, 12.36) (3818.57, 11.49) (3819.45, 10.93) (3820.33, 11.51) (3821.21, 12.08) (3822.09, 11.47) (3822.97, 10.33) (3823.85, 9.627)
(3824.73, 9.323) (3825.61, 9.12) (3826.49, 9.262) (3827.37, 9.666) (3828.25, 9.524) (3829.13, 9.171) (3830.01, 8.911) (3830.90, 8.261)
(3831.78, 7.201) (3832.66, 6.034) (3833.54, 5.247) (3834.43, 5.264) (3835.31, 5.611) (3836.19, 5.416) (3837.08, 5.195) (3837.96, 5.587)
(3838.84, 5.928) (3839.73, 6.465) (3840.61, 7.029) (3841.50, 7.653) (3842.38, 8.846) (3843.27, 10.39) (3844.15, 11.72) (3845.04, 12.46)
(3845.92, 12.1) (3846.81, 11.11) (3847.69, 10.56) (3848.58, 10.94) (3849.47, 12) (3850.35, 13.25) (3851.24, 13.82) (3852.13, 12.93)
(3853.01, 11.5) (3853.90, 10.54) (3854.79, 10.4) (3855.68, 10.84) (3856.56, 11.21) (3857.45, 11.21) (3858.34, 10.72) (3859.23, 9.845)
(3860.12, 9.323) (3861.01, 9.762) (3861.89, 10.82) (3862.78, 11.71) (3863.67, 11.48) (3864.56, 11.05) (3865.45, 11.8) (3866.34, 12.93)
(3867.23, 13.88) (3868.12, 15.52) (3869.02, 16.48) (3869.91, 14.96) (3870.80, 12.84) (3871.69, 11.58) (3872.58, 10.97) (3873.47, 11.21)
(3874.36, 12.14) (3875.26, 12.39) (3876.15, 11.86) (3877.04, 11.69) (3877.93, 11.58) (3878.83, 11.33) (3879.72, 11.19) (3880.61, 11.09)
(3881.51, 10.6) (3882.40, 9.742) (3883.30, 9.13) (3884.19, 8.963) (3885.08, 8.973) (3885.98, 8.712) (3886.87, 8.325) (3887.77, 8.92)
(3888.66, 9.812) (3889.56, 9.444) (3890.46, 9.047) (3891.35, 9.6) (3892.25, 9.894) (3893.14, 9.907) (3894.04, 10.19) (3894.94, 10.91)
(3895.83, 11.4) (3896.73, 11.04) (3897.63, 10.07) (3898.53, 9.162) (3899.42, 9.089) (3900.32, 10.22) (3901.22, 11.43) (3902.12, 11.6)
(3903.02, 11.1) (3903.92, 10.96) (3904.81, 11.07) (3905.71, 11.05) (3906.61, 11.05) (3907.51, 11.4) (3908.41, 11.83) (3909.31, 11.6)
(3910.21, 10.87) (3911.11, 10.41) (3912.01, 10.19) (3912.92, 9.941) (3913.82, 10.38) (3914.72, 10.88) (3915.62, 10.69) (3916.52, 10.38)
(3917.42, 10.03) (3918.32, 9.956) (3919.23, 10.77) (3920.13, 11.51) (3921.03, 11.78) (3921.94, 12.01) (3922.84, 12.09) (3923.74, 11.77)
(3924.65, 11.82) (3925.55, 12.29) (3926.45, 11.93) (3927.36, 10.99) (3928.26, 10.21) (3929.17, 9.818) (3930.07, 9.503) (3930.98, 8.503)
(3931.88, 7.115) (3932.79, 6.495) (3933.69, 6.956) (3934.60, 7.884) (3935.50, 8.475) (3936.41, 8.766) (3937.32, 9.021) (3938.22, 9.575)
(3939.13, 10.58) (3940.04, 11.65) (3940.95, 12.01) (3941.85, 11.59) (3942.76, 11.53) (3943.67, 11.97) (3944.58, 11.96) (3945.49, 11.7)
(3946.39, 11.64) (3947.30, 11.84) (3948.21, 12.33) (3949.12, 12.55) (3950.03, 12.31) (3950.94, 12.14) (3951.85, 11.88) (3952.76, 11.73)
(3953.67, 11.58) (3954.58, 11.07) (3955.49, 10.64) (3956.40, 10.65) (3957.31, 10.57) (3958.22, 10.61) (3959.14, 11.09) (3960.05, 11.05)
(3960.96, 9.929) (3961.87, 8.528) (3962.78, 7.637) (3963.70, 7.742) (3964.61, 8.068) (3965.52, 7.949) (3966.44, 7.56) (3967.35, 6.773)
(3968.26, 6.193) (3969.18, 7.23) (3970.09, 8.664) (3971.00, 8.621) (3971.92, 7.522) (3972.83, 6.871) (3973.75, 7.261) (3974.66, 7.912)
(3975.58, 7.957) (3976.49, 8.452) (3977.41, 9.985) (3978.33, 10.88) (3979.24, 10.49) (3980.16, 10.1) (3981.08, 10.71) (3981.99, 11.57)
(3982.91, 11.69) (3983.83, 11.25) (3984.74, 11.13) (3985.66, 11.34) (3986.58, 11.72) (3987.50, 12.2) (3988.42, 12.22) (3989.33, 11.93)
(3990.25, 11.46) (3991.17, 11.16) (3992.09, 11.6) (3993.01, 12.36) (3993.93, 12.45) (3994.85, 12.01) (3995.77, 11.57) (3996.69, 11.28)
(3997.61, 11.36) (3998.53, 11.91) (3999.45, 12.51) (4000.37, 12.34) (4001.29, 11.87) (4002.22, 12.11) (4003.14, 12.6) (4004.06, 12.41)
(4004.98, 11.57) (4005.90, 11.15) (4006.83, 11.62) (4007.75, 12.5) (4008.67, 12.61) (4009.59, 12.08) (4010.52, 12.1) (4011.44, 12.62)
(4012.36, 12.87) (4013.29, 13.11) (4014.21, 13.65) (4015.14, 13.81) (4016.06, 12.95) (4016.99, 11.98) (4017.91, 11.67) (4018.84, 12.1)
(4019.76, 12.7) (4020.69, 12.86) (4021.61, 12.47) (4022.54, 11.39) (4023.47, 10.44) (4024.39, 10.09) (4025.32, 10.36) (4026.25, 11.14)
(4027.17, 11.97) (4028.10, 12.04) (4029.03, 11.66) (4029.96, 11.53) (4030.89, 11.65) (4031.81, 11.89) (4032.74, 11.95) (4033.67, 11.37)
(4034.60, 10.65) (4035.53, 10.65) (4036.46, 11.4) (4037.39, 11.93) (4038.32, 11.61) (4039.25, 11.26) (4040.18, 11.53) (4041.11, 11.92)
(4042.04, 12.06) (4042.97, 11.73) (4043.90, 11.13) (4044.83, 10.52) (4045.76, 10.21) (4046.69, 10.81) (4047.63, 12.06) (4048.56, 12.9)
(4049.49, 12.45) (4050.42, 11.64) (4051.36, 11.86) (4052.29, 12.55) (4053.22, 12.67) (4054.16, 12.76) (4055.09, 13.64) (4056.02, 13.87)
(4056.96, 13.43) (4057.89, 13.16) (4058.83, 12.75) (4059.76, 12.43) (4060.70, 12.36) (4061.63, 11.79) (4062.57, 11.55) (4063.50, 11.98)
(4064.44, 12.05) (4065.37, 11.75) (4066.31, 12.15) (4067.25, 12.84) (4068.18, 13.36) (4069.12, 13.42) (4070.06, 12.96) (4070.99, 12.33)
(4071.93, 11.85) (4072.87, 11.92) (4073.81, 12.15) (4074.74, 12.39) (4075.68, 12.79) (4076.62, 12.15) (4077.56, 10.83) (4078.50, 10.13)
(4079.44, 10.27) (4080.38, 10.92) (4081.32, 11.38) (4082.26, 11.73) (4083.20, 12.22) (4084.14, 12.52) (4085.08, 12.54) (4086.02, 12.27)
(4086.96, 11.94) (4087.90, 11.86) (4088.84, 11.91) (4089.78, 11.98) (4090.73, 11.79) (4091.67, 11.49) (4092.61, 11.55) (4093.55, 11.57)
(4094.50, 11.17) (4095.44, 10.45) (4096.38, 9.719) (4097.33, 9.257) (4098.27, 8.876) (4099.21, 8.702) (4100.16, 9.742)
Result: 1.2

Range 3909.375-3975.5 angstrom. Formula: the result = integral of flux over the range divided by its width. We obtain 10.1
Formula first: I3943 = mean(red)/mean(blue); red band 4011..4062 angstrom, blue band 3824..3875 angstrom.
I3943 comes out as 1.2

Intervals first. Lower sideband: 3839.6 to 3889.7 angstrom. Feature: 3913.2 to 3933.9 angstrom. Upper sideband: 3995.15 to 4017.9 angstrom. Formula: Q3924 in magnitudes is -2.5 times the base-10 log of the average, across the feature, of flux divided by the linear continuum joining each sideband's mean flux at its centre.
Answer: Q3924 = 0.12 mag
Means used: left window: 11.1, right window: 12.3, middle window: 10.4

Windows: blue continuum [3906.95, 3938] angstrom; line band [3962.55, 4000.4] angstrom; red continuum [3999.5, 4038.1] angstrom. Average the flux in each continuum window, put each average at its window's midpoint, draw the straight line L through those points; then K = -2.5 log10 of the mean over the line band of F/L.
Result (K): 0.131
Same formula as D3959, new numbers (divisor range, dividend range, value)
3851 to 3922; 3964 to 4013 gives 1.02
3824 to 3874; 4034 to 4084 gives 1.31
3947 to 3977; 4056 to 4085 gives 1.36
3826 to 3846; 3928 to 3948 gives 1.33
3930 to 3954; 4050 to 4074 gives 1.26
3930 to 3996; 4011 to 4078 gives 1.24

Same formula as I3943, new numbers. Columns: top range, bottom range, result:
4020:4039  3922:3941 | 1.16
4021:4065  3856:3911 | 1.08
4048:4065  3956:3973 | 1.46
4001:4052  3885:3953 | 1.12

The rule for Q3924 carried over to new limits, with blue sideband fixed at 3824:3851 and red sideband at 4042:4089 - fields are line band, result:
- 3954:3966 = 0.09 mag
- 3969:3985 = 0.15 mag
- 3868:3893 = -0.17 mag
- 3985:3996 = -0.08 mag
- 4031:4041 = 0.02 mag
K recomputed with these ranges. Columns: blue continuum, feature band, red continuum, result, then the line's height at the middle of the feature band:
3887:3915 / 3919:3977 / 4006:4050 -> 0.10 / 11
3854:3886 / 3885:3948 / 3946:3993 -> 0.04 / 10.8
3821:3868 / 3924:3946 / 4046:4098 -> 0.06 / 10.7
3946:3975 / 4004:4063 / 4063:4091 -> -0.08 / 11.1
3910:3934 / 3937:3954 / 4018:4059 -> -0.09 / 10.7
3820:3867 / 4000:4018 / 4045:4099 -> -0.10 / 11.3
